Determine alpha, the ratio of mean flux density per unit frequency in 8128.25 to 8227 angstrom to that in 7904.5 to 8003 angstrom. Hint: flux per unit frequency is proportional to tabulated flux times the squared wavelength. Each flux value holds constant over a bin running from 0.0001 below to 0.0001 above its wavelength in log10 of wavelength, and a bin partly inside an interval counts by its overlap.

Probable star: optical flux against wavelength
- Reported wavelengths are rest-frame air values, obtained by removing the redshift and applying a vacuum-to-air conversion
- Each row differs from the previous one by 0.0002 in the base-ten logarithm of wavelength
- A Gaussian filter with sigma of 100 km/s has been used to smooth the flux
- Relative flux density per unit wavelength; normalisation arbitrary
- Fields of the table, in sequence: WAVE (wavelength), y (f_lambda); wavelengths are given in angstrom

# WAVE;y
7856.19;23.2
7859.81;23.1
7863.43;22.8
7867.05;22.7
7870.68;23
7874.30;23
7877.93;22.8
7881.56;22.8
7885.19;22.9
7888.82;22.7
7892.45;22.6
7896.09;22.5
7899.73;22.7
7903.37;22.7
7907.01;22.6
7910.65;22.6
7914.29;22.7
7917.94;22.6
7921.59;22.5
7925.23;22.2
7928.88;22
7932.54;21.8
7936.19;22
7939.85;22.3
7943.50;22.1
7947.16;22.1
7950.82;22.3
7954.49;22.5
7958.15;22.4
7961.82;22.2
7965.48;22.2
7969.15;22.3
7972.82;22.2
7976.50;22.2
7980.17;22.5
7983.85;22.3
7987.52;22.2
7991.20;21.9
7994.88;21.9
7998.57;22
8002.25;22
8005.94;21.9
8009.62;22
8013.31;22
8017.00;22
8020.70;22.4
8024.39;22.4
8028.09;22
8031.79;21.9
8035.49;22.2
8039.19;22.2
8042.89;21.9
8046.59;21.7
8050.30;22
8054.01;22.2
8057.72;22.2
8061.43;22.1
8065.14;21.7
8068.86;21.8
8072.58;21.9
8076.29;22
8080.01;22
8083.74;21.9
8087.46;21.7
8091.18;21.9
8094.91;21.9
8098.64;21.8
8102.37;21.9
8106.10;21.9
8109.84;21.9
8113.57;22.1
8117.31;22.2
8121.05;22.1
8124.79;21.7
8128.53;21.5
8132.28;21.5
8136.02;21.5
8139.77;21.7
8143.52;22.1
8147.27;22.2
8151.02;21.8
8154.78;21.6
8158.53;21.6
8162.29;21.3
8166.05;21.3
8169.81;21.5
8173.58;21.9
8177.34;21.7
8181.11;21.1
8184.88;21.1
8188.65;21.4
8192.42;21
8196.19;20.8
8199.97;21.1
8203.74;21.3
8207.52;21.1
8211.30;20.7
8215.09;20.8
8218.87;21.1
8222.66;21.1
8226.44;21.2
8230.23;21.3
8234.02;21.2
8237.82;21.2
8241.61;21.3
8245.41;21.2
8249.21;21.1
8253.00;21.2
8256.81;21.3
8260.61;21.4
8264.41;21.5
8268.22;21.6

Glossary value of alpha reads 1.02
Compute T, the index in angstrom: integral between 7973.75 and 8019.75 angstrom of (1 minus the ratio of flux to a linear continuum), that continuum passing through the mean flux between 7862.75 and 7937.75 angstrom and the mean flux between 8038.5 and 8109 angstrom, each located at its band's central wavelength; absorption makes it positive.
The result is 0.3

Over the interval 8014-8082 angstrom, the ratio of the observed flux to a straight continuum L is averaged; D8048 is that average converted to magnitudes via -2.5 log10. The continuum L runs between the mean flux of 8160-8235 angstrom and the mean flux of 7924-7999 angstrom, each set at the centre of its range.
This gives -0.01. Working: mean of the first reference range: 22.2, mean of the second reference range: 21.2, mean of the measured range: 22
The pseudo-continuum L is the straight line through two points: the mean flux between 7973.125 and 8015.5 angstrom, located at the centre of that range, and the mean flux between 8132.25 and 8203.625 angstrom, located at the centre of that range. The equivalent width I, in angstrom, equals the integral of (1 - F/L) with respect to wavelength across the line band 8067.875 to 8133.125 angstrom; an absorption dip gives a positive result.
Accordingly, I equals -0.5 angstrom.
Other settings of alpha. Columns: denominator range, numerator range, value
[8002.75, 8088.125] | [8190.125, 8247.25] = 1.00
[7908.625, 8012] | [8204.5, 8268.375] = 1.02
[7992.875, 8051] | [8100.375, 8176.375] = 1.02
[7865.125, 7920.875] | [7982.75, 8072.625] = 1.00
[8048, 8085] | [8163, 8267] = 1.00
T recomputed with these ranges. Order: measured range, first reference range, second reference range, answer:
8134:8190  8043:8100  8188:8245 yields -0.5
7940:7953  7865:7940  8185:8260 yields 0.1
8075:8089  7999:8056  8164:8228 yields -0.1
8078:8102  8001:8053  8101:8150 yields 0.1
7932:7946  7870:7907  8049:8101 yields 0.3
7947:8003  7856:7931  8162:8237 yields 0.2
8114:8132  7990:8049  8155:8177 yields -0.1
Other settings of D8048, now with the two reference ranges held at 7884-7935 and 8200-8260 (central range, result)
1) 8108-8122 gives -0.02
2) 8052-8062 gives -0.01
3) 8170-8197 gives 0.00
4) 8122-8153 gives -0.01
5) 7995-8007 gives 0.01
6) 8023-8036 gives -0.01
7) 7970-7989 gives 0.00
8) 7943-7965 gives 0.00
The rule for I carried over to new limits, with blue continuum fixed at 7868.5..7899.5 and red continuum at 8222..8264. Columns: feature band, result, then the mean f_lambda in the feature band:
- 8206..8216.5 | 0.3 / 20.8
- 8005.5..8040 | 0.1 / 22.1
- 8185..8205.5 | 0.3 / 21.1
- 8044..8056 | 0.1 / 22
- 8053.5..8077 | 0.0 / 22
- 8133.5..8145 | 0.0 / 21.7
